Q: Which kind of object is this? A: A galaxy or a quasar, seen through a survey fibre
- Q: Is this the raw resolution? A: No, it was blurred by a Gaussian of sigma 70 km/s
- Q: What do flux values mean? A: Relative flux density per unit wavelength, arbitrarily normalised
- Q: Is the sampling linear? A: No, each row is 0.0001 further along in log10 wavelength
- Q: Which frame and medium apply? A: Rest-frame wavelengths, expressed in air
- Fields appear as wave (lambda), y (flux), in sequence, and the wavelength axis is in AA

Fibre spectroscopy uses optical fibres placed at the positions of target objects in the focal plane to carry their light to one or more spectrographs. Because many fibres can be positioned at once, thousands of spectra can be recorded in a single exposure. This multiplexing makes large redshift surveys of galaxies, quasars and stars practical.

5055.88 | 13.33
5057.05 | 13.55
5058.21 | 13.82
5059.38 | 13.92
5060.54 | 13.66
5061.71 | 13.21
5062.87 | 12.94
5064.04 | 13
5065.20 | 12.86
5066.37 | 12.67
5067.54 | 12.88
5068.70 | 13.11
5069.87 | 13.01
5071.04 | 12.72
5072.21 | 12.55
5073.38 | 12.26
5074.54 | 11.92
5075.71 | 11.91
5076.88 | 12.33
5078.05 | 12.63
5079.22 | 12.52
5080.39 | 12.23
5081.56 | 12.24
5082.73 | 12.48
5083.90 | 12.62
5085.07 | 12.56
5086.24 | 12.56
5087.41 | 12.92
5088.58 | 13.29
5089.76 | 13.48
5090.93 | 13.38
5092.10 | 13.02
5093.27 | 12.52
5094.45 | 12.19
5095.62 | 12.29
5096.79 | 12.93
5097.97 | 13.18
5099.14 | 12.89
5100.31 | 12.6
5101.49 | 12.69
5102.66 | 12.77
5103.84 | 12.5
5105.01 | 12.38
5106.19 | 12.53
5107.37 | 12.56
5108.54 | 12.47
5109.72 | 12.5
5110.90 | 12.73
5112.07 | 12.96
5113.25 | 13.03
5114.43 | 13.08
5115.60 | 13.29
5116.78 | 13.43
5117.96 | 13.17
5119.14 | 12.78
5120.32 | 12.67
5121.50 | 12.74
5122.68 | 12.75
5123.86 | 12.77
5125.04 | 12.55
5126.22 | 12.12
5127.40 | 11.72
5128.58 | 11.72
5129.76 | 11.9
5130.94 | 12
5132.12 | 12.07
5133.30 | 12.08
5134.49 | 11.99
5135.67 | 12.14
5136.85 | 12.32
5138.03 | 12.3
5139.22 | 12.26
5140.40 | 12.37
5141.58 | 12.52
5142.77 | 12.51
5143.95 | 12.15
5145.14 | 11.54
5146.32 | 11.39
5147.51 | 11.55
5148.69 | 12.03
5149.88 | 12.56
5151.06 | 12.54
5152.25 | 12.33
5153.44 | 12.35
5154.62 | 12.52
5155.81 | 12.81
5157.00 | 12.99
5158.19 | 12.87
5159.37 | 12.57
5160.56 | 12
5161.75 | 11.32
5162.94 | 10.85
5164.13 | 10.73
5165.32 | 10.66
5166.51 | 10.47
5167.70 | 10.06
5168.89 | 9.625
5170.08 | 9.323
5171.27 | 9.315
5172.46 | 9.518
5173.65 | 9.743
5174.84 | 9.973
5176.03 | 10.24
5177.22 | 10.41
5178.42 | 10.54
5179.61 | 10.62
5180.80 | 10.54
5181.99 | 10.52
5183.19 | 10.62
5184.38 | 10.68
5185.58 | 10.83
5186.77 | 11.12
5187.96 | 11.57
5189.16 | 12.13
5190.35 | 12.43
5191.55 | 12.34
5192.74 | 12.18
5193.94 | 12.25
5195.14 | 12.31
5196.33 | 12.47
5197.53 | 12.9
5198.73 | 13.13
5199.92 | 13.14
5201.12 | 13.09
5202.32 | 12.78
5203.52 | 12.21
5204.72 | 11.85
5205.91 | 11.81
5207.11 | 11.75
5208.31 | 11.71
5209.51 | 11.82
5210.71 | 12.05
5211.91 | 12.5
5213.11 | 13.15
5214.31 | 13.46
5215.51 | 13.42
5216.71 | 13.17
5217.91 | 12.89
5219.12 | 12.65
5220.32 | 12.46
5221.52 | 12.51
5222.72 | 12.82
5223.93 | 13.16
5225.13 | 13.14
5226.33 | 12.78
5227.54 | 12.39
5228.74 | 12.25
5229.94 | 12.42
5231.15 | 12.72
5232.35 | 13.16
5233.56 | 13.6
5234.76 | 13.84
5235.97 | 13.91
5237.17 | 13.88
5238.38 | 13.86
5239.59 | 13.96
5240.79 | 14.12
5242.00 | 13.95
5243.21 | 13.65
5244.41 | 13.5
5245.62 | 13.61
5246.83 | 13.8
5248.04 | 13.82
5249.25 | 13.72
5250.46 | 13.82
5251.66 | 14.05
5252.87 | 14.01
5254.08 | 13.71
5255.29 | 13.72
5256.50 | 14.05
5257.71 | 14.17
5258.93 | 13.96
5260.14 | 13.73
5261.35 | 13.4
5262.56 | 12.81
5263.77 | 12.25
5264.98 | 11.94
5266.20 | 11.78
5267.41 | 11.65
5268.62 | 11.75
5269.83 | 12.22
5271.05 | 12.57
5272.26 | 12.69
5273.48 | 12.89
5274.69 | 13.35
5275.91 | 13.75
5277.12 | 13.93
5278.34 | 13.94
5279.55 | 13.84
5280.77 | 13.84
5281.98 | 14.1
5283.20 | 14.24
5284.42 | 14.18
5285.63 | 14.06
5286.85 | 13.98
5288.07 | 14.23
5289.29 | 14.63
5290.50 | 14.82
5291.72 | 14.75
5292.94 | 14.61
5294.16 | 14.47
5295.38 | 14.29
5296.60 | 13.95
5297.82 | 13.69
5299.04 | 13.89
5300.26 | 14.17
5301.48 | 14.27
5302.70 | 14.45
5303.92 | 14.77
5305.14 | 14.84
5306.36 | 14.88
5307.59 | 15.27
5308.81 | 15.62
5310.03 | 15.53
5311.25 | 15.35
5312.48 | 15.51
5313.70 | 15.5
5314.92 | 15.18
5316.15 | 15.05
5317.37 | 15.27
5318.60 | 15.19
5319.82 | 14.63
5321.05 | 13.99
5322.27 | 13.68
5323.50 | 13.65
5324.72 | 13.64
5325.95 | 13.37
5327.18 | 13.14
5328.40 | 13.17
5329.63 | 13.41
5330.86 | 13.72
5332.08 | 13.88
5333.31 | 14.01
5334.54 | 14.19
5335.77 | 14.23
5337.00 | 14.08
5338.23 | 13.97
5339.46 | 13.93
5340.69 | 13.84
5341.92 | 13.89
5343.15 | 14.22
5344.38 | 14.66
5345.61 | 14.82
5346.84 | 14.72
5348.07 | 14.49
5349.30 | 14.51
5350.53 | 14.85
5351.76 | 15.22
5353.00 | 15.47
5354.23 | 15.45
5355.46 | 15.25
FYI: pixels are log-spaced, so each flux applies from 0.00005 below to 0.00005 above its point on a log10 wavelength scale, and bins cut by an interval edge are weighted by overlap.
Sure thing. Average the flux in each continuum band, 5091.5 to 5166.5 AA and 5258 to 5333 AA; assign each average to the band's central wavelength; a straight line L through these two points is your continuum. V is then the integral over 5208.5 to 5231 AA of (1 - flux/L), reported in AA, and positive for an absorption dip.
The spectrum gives 0.89 AA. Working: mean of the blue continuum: 12.4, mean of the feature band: 12.7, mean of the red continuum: 14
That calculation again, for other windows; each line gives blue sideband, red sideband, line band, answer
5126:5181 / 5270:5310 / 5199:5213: 0.2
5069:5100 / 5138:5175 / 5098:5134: -1.3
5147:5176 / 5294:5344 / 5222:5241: -0.9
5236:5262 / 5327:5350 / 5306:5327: -1.1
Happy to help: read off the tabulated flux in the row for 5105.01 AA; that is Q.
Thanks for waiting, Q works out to 12.38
